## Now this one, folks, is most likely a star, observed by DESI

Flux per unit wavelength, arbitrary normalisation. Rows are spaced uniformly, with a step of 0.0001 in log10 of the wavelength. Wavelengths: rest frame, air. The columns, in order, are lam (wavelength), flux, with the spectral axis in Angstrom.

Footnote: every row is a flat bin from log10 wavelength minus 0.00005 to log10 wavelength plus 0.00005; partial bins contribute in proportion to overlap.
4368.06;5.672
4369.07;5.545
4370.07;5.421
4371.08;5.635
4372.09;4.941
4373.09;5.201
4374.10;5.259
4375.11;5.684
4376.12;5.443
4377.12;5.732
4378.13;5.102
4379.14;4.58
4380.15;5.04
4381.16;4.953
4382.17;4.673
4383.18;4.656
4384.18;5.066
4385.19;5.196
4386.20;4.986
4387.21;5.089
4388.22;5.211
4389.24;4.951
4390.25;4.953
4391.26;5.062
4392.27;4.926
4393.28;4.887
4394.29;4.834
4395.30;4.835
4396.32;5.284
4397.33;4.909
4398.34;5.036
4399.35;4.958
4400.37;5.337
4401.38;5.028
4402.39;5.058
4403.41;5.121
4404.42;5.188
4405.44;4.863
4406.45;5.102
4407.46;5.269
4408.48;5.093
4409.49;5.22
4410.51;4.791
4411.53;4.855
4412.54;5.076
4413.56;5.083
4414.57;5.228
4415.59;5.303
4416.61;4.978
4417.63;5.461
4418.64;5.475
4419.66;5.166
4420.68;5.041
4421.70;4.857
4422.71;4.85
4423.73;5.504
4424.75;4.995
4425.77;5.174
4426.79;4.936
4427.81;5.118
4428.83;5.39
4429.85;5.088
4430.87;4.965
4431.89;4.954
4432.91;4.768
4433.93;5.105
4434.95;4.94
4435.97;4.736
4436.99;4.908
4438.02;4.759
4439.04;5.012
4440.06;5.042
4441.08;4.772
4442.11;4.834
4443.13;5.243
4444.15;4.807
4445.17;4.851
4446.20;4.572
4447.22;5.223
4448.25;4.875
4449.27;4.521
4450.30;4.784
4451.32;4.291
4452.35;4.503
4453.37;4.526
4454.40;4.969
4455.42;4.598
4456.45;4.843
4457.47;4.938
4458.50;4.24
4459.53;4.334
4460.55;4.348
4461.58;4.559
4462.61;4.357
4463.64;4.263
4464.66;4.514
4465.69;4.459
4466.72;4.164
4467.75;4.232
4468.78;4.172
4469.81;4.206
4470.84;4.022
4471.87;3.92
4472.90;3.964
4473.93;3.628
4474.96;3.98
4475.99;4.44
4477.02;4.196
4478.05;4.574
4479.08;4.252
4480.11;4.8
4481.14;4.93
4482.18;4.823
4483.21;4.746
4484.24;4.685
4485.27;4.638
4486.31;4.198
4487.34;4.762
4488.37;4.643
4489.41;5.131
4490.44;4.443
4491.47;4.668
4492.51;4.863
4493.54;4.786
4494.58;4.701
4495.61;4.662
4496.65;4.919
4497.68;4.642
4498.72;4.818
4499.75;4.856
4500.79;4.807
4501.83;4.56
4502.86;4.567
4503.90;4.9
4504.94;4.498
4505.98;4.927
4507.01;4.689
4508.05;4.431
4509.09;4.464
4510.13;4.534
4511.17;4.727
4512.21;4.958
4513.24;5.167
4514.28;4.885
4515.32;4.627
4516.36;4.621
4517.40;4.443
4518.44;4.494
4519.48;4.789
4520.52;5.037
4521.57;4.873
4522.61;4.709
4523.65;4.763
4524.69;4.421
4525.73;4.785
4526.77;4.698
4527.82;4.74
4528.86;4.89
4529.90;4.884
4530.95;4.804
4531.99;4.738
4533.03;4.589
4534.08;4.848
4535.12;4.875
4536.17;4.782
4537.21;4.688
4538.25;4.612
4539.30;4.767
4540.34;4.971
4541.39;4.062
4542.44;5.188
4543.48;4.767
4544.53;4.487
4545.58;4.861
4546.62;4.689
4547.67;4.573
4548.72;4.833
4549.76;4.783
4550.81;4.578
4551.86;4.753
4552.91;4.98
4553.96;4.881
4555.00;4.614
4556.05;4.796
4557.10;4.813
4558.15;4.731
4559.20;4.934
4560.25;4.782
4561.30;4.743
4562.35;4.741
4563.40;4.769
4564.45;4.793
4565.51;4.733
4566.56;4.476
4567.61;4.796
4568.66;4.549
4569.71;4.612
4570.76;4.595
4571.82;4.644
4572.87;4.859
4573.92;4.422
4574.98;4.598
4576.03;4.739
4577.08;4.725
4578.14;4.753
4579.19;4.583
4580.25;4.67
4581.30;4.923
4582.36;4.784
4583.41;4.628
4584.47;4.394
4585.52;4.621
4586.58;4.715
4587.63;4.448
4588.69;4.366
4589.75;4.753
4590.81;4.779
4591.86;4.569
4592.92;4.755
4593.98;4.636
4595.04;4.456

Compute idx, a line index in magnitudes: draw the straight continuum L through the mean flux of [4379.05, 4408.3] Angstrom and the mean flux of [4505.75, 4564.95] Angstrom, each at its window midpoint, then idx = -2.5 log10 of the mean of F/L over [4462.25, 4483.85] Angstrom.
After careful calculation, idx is 0.13 mag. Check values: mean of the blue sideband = 5.01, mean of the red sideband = 4.74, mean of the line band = 4.32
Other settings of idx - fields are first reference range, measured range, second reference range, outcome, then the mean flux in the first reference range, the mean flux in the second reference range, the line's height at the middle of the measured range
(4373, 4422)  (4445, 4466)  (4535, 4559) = 0.081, 5.08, 4.74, 4.95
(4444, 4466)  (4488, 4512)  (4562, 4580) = -0.018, 4.61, 4.67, 4.63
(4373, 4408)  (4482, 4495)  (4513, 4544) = 0.033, 5.07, 4.75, 4.84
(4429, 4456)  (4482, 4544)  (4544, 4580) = 0.009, 4.84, 4.71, 4.76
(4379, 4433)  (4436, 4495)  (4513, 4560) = 0.078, 5.05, 4.75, 4.91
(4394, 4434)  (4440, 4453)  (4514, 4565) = 0.047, 5.08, 4.74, 5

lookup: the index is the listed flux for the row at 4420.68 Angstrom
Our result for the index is 5.041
